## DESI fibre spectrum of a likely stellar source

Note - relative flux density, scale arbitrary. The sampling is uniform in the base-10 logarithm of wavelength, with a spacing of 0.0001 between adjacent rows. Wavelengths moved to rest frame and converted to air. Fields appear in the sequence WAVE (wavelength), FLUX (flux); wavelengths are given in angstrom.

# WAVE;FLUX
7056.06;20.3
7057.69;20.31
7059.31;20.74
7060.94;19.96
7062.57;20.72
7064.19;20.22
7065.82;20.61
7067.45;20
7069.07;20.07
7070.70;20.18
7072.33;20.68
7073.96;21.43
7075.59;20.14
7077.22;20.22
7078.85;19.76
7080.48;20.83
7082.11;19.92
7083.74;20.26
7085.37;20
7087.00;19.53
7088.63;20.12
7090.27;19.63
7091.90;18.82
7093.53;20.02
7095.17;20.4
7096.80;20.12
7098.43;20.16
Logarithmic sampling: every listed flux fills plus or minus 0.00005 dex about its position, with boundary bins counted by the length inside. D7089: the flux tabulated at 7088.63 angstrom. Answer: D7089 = 20.12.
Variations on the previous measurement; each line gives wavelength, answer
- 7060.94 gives 19.96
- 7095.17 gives 20.4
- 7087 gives 19.53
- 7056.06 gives 20.3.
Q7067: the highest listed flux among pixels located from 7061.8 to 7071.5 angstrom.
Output 20.72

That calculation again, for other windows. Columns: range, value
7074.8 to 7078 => 20.22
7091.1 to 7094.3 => 20.02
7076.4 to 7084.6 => 20.83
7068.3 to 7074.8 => 21.43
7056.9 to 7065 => 20.74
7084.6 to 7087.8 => 20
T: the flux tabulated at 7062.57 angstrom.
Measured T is 20.72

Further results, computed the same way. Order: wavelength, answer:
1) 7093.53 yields 20.02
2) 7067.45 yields 20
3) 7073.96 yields 21.43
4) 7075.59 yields 20.14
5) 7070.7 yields 20.18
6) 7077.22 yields 20.22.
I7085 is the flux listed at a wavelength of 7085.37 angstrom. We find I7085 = 20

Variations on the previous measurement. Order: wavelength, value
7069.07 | 20.07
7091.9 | 18.82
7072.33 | 20.68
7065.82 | 20.61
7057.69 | 20.31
